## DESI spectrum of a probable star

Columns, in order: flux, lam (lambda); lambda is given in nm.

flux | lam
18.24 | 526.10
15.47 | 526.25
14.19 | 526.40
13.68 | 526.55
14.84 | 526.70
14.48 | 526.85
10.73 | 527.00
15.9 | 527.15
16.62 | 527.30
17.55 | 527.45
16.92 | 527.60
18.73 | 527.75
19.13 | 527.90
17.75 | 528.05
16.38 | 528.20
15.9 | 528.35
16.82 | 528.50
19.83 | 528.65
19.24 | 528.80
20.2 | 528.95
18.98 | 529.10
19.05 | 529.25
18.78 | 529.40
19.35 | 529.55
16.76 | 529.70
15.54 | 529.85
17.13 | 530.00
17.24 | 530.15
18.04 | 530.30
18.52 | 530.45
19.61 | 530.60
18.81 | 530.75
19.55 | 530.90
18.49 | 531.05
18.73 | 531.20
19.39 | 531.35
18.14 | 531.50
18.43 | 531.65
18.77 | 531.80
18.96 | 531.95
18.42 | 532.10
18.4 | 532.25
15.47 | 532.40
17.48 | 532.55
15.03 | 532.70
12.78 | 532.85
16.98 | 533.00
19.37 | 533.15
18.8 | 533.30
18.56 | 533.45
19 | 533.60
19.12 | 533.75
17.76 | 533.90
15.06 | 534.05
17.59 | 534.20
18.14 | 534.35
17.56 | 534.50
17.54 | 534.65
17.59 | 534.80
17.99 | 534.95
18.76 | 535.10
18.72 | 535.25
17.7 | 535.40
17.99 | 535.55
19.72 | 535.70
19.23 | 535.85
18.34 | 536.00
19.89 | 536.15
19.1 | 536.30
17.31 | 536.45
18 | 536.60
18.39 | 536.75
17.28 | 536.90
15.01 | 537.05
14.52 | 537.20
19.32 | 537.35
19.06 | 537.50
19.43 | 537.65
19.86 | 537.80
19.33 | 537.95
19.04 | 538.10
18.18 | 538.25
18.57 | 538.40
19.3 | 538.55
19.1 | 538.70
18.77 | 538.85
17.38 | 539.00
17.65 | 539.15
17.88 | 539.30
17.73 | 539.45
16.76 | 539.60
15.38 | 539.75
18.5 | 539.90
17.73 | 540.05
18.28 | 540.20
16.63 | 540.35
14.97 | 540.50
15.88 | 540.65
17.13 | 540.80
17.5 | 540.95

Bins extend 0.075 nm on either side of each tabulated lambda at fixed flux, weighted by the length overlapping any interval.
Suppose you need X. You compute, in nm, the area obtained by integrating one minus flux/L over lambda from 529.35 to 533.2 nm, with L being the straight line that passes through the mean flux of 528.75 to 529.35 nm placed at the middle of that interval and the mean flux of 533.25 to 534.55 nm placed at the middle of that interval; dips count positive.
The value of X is 0.18 nm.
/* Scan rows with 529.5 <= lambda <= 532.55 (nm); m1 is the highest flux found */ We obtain 19.61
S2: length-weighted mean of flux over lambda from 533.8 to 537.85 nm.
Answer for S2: 18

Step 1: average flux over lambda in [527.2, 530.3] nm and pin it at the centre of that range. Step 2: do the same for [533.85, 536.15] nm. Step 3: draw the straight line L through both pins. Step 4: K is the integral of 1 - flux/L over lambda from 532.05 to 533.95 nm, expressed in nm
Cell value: 0.056 nm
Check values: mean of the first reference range 17.9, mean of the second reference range 18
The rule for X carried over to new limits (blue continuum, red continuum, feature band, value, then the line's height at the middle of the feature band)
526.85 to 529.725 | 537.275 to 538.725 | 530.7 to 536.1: 0.10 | 18.4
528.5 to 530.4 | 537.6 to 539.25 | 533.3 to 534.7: 0.05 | 18.5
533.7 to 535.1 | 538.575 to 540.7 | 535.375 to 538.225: -0.13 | 17.5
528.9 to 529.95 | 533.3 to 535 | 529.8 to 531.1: 0.00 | 18.2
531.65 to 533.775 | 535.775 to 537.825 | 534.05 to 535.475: 0.01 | 17.9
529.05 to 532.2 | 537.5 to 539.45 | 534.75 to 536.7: 0.01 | 18.6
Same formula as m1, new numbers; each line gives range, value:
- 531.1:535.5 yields 19.39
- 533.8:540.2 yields 19.89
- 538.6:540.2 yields 19.1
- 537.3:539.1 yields 19.86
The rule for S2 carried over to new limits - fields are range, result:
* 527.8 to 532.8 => 18.1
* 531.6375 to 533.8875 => 17.7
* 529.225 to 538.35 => 18.1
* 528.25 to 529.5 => 18.6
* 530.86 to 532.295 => 18.7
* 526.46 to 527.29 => 14.1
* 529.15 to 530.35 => 17.8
